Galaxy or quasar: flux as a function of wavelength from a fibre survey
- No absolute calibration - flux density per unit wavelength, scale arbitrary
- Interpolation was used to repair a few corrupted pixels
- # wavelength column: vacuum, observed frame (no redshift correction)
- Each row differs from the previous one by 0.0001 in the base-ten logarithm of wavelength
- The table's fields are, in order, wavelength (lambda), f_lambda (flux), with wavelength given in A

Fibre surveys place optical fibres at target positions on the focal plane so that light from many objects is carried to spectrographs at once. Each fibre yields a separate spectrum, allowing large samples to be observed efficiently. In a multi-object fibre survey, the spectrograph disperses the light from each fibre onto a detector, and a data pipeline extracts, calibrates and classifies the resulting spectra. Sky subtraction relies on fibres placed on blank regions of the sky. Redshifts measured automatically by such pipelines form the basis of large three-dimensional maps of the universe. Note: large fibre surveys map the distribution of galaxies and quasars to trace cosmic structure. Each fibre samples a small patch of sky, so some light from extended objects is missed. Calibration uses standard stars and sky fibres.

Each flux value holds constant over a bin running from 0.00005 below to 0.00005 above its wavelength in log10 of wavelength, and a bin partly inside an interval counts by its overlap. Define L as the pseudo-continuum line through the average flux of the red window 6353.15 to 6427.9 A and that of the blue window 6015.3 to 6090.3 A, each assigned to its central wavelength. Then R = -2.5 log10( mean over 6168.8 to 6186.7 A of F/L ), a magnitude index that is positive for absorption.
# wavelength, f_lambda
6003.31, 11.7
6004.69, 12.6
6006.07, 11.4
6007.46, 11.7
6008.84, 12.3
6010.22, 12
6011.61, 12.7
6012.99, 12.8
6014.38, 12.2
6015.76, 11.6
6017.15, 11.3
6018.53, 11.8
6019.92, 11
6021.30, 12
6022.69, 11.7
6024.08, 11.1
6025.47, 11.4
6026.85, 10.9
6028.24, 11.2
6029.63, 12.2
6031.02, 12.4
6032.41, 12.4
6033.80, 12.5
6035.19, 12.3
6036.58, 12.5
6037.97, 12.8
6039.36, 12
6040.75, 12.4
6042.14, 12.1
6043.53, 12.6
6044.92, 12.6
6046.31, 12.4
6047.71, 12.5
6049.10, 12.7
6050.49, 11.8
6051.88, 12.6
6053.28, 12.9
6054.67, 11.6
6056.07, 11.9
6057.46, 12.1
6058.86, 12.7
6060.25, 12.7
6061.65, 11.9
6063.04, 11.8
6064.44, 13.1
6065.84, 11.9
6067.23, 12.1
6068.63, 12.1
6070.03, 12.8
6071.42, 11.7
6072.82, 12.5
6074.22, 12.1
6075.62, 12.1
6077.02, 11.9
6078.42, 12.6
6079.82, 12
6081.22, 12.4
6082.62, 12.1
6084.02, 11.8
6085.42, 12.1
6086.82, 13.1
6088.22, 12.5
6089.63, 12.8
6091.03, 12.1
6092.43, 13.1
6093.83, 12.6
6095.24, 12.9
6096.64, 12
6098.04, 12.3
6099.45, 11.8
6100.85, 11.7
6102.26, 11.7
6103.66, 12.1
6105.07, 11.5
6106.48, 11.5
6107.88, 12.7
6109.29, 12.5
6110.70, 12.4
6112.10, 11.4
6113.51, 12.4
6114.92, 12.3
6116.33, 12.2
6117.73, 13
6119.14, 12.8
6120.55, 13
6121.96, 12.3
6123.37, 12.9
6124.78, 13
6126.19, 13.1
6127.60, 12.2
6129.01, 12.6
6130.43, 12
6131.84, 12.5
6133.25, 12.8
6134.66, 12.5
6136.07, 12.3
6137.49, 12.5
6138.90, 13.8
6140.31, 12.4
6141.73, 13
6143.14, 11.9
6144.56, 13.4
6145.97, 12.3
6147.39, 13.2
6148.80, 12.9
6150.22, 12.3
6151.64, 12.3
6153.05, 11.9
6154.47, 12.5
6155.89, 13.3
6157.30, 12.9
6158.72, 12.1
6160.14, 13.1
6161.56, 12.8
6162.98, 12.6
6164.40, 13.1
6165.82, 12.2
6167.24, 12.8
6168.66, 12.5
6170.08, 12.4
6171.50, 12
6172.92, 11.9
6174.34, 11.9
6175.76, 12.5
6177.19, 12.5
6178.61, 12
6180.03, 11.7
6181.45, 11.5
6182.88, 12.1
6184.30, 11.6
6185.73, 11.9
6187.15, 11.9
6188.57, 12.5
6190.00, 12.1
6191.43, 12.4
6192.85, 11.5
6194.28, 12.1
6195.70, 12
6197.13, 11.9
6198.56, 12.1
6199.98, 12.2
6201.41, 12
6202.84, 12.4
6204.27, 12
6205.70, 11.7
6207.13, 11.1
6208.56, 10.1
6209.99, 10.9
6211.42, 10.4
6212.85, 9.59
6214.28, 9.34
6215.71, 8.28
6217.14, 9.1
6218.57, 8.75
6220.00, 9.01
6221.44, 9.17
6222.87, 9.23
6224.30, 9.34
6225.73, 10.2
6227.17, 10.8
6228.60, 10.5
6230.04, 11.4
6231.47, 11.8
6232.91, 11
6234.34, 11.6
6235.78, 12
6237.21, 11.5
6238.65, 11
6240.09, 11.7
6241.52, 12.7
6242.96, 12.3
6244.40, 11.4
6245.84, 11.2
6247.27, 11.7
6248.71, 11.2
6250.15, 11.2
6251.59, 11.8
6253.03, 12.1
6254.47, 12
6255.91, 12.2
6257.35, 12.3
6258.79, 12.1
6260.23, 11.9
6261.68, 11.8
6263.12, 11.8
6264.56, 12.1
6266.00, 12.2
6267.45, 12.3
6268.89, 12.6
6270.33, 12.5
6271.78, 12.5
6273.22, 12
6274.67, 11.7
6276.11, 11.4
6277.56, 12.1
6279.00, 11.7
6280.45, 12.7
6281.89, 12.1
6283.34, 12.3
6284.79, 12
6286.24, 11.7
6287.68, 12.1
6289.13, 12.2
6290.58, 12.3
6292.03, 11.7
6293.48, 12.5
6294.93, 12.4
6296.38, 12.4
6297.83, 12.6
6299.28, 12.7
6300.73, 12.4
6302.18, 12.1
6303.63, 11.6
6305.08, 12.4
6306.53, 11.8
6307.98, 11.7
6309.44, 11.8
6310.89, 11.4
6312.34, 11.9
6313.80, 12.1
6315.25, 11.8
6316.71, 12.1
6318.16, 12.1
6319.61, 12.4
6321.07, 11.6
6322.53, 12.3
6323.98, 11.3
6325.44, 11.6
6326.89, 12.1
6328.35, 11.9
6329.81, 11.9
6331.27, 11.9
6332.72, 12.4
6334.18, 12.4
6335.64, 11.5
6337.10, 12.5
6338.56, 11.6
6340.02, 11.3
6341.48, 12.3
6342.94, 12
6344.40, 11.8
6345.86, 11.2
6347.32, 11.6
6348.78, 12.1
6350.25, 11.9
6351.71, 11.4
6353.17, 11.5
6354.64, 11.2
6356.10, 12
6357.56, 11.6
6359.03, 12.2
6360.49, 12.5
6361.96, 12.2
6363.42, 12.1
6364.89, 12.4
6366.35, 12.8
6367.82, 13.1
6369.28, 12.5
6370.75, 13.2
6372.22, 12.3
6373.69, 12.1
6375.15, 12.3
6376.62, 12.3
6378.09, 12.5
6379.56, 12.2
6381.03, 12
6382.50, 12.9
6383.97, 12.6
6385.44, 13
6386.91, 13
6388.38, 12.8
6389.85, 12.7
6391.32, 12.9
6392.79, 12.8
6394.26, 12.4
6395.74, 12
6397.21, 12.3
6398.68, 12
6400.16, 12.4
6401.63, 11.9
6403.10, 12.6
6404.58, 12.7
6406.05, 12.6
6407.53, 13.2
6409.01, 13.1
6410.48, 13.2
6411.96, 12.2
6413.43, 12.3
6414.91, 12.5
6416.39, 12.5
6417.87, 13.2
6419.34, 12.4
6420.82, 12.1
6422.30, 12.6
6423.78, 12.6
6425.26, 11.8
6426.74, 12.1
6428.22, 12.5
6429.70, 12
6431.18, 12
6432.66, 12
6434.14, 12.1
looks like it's 0.02 mag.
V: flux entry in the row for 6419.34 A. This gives 12.4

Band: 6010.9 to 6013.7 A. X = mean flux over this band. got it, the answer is 12.7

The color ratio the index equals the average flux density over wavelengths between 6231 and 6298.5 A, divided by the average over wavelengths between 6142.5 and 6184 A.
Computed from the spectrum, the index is 0.96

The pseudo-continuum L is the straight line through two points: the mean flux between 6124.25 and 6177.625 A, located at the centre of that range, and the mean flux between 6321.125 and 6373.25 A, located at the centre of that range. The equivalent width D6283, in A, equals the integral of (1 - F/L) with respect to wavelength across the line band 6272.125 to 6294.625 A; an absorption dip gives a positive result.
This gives 0.3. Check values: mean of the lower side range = 12.6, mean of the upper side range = 12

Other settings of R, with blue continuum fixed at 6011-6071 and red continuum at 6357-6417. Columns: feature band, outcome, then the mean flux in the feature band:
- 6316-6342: 0.044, 12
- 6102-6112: 0.016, 12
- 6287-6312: 0.026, 12.1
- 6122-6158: -0.035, 12.7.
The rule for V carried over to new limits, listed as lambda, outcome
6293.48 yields 12.5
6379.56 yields 12.2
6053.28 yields 12.9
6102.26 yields 11.7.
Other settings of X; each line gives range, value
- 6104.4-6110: 12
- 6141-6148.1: 12.8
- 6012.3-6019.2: 11.9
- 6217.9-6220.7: 8.89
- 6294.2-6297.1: 12.4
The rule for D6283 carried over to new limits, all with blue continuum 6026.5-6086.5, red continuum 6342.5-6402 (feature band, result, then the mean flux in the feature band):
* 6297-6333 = 0.8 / 12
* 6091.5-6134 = -0.5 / 12.4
